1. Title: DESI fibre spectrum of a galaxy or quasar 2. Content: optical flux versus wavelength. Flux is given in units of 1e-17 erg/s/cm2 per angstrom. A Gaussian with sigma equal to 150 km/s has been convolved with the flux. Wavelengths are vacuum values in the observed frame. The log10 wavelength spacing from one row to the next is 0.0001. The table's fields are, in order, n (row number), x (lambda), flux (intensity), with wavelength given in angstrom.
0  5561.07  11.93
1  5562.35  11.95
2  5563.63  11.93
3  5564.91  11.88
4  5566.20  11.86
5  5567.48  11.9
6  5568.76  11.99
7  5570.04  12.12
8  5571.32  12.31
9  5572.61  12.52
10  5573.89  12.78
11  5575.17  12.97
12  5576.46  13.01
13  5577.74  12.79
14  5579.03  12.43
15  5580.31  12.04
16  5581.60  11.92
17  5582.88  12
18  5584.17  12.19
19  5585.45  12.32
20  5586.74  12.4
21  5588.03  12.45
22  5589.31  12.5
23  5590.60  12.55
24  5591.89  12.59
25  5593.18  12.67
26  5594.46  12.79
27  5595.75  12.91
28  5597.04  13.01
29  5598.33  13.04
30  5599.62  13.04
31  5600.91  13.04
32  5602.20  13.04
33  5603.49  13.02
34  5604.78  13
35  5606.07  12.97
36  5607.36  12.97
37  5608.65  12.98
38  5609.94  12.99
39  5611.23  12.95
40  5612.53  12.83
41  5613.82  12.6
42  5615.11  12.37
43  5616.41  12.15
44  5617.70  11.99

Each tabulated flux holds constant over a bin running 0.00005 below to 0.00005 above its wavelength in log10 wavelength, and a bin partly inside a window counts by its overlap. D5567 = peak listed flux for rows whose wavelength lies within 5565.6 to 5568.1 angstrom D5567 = 11.9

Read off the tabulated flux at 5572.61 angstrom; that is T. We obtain 12.52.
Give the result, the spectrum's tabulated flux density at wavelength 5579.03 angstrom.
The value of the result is 12.43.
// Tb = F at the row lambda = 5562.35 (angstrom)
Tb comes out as 11.95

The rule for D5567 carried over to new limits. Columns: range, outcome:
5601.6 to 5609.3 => 13.04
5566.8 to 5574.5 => 12.78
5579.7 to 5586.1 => 12.32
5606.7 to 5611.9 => 12.99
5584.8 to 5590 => 12.5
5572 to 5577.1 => 13.01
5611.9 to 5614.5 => 12.83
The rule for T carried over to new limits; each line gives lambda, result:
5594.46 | 12.79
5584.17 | 12.19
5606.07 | 12.97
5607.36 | 12.97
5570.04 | 12.12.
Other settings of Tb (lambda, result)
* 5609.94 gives 12.99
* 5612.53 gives 12.83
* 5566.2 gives 11.86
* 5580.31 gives 12.04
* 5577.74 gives 12.79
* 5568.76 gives 11.99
